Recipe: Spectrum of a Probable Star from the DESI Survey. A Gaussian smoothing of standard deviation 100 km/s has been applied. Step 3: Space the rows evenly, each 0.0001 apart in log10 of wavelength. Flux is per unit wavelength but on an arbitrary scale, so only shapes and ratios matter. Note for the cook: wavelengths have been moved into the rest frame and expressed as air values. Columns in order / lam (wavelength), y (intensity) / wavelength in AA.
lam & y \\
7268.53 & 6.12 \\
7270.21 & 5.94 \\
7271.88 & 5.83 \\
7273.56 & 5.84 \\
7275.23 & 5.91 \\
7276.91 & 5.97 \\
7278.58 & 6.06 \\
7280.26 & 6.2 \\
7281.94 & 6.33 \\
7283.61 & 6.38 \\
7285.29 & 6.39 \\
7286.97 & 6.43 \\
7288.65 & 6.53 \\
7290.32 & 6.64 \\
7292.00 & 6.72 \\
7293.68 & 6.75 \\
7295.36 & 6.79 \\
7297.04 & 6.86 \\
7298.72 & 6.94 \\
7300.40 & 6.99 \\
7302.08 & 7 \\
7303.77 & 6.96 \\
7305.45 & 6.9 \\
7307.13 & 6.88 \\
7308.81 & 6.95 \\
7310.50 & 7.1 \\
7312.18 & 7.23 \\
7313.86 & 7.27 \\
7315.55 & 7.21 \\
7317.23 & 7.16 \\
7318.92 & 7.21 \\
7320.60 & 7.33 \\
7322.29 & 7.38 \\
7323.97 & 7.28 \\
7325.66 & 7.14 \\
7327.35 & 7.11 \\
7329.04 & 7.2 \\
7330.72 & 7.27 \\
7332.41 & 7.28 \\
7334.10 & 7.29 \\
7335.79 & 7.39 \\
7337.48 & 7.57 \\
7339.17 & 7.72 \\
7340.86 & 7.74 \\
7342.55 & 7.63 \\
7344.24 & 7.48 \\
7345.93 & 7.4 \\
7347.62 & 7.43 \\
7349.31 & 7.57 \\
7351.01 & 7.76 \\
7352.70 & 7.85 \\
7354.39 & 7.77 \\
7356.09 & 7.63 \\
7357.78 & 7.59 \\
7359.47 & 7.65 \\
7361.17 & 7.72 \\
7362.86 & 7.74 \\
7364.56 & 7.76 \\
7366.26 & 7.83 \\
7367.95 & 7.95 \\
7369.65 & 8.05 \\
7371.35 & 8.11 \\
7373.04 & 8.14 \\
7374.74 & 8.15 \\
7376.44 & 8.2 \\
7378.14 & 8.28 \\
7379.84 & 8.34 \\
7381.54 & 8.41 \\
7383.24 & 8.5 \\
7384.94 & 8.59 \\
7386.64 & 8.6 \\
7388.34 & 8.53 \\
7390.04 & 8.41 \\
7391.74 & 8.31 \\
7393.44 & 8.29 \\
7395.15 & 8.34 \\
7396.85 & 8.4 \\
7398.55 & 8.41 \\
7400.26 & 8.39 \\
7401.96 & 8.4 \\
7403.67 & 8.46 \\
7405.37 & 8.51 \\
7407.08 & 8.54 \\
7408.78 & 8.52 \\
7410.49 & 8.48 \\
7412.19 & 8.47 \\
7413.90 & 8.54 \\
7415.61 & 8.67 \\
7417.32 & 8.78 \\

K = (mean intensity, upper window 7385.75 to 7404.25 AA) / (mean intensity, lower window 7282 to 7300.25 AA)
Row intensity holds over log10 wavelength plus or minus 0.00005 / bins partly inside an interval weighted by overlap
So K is 1.3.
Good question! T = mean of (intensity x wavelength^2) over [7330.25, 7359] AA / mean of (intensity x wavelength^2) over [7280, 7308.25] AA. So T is 1.1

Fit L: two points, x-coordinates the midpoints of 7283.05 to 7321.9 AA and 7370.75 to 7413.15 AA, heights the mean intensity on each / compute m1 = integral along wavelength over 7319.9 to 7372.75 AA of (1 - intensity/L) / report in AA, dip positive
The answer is 0.41 AA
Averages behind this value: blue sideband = 6.91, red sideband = 8.39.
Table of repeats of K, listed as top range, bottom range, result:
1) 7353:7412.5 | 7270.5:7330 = 1.21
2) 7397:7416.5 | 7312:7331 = 1.17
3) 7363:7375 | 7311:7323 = 1.10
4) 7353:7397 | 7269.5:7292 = 1.31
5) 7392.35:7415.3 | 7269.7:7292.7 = 1.36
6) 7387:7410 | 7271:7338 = 1.23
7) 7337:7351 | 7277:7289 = 1.20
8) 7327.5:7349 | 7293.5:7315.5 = 1.07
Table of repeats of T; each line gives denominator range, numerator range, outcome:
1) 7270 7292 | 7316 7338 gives 1.18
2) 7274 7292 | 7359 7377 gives 1.29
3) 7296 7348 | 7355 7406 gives 1.15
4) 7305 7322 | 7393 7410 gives 1.21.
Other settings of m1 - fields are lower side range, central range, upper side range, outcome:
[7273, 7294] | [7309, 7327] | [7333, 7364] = -0.6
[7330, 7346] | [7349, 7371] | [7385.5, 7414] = 0.2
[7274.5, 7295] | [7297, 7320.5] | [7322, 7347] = -0.7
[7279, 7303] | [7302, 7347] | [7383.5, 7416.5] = -0.5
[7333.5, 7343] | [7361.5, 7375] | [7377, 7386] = 0.3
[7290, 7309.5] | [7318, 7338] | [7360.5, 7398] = 0.2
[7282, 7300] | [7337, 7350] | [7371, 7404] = 0.0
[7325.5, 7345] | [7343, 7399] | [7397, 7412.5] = -0.5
